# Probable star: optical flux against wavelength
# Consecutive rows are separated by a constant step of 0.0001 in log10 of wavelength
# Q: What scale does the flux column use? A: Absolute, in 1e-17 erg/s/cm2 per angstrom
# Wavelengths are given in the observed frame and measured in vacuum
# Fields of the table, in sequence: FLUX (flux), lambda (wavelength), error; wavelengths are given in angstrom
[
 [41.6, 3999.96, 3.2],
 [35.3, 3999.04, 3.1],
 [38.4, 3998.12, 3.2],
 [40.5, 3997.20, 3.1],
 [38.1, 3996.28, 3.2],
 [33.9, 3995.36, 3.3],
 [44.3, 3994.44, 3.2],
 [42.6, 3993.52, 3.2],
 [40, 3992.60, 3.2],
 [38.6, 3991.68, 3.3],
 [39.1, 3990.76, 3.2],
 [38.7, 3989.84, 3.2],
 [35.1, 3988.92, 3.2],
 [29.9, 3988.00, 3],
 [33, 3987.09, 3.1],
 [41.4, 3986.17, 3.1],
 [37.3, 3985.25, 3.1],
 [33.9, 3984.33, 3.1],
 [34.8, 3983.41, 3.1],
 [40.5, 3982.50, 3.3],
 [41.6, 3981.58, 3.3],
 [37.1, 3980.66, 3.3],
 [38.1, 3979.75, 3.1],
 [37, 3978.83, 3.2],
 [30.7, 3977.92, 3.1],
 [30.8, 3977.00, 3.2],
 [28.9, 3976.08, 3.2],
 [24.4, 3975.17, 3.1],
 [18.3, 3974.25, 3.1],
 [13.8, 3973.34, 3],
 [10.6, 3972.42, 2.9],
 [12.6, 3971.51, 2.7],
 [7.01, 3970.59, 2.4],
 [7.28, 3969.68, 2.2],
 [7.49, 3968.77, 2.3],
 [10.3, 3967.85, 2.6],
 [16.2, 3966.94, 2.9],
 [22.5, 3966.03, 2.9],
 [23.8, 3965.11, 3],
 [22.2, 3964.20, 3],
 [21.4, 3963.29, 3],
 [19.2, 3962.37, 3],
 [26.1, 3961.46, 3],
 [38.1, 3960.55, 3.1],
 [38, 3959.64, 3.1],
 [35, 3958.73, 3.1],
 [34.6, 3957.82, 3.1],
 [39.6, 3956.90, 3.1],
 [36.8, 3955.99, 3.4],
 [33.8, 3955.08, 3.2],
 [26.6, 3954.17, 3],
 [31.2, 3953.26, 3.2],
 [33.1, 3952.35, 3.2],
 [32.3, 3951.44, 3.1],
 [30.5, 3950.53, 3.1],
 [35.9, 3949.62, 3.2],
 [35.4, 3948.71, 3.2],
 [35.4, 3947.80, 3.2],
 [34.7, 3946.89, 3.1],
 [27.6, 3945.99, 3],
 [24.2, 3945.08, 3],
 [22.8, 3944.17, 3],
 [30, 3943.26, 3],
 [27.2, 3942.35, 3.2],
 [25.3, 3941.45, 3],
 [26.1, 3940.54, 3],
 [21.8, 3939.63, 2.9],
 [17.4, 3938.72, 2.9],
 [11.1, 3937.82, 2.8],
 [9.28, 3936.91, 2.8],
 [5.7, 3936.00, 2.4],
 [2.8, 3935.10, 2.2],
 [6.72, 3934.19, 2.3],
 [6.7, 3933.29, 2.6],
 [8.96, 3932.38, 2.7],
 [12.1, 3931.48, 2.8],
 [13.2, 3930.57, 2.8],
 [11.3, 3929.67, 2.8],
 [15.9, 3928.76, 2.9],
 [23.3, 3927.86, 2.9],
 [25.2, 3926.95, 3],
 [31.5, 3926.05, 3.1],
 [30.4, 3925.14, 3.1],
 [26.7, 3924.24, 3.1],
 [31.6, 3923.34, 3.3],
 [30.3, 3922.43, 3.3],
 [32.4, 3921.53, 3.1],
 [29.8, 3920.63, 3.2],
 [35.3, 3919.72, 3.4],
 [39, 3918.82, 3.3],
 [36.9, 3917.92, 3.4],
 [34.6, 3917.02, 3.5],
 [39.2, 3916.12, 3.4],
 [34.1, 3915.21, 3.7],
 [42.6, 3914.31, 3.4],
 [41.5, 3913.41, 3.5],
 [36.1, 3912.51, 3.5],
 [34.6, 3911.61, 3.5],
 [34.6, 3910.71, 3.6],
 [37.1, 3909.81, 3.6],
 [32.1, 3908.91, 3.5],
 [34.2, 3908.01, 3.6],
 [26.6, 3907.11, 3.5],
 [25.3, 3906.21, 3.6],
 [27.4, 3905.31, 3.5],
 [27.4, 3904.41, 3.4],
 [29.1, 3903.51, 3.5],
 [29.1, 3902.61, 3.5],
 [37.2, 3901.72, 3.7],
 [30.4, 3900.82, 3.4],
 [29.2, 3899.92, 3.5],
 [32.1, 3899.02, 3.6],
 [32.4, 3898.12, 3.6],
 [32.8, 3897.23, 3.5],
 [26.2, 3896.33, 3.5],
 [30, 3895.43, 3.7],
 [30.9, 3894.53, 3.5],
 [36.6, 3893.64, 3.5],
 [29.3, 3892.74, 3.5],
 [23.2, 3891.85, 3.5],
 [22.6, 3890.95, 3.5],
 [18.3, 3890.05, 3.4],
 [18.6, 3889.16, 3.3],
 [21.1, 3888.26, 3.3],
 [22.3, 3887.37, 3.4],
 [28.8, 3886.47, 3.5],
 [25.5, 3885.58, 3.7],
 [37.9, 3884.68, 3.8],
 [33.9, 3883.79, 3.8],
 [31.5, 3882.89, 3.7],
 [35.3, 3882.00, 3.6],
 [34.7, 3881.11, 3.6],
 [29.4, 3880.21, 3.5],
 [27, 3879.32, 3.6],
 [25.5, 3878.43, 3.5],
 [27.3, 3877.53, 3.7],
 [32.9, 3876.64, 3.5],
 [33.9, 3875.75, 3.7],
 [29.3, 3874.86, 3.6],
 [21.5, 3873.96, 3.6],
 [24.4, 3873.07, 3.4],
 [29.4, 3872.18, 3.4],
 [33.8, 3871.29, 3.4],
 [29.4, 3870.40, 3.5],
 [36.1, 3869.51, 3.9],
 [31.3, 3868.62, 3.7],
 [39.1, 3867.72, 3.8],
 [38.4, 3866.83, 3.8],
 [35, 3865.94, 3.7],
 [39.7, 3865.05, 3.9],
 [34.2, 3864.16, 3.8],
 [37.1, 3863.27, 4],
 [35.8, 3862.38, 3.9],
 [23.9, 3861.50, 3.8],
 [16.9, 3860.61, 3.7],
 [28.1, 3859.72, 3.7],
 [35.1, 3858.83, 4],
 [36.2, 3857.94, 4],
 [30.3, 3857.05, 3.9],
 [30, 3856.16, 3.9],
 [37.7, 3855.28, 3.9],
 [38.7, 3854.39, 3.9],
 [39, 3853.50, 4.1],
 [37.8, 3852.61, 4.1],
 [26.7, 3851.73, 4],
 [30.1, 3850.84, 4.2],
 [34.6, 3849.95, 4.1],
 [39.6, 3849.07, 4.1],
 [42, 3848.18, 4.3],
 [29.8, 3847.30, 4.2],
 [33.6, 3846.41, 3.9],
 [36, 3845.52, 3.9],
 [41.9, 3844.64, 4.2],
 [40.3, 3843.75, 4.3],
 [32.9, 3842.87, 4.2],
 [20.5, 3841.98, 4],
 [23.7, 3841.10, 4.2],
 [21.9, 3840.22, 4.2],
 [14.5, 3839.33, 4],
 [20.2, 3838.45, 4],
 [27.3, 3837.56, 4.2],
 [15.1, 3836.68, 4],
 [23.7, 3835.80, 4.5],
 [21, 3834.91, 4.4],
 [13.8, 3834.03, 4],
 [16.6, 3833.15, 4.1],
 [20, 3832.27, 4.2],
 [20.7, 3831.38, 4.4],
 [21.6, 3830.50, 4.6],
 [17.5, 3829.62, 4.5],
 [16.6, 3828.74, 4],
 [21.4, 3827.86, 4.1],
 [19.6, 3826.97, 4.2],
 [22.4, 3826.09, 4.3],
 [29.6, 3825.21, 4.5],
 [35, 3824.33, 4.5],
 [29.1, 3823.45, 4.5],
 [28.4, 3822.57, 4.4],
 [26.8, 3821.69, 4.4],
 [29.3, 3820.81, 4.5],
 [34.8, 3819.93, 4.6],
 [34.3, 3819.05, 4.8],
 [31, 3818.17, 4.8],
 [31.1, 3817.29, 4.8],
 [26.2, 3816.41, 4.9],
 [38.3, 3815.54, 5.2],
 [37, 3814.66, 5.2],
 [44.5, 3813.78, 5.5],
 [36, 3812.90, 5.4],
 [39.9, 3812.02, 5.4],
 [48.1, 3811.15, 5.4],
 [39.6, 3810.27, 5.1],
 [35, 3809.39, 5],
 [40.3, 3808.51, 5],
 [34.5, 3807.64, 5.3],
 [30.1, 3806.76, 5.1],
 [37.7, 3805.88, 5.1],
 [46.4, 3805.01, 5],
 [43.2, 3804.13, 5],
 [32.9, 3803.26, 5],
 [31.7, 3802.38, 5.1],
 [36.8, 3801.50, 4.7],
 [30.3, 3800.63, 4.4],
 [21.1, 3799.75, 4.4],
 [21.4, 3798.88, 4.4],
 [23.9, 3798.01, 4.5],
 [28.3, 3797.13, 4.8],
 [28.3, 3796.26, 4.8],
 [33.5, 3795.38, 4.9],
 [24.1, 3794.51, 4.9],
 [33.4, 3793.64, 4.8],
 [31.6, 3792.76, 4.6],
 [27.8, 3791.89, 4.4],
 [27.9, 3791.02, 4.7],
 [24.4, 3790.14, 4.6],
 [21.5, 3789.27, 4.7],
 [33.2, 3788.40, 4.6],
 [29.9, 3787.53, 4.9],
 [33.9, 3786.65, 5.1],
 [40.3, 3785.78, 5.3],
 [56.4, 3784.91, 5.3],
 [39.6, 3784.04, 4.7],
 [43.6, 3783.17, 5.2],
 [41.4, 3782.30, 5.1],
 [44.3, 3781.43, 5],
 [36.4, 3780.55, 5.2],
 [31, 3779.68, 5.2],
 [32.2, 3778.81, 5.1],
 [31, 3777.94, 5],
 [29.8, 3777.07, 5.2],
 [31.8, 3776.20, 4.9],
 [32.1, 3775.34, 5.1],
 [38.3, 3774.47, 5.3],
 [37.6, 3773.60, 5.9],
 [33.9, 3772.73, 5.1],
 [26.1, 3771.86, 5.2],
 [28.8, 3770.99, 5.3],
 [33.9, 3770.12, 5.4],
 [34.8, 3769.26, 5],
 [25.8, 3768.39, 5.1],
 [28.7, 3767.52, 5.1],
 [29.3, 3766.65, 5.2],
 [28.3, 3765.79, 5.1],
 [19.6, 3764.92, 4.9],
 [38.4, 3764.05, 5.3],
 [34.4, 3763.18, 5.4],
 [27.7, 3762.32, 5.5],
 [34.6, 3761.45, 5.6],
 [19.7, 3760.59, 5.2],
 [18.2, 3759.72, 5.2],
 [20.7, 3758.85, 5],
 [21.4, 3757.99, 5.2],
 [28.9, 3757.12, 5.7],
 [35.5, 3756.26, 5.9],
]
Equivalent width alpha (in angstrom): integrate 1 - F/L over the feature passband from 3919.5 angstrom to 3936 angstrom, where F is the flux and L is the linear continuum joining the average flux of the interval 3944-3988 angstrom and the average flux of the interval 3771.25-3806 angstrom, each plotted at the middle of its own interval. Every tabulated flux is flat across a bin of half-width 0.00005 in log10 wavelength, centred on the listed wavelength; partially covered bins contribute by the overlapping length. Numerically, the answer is 5.18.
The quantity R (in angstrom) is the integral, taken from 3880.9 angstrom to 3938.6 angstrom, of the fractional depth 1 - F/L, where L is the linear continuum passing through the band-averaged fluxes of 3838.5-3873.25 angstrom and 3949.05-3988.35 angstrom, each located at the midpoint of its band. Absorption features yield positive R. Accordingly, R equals 6.21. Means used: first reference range 32.4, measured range 27.1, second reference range 28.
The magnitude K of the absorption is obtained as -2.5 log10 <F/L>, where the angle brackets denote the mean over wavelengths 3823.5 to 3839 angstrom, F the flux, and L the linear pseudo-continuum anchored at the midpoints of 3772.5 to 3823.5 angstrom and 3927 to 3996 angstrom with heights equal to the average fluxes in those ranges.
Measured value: 0.45 mag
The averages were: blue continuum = 33.9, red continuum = 26.3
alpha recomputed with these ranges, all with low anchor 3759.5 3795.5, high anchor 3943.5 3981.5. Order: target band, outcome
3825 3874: 1.8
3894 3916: -3.0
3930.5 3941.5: 6.0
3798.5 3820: -2.8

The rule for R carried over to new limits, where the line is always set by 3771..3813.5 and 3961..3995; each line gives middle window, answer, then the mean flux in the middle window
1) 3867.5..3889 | 1.0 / 29.8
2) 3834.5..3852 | 1.9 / 28.8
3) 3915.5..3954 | 6.0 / 24.8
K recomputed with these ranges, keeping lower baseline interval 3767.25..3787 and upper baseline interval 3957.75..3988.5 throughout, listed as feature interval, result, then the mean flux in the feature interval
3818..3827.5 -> 0.15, 29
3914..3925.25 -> -0.18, 34.1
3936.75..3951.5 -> 0.05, 26.5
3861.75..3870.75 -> -0.13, 35.4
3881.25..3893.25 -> 0.13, 27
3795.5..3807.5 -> 0.08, 31.8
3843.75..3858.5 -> -0.11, 35.4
